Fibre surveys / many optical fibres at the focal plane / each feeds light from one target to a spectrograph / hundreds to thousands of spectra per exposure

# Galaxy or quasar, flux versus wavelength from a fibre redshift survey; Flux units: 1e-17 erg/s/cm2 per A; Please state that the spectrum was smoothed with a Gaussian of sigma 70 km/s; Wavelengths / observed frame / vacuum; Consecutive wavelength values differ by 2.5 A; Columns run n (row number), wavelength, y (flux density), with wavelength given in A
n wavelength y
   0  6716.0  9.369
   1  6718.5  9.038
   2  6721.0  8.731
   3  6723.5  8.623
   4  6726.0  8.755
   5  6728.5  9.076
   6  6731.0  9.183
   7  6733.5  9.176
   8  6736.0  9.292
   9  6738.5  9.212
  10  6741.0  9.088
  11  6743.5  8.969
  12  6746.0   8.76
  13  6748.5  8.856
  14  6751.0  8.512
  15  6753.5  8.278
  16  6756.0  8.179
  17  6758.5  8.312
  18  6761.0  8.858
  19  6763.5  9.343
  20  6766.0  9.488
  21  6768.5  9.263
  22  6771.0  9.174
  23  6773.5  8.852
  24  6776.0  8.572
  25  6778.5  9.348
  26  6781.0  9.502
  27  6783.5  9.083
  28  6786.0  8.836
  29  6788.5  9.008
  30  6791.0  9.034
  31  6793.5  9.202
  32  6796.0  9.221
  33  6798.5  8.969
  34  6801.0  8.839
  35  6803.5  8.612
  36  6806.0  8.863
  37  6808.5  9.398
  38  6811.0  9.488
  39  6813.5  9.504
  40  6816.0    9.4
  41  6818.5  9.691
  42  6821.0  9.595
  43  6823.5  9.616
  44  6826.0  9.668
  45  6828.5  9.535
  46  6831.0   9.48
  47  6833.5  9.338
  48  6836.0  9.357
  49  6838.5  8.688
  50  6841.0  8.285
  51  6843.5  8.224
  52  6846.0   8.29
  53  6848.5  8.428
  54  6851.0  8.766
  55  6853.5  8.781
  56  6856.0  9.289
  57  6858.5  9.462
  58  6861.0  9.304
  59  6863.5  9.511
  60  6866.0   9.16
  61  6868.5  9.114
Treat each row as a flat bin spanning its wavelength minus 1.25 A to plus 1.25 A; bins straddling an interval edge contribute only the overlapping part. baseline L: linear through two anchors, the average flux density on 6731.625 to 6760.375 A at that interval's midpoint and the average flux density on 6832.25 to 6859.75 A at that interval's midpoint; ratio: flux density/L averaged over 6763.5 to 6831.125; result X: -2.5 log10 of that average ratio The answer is -0.05 mag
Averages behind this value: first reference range 8.8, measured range 9.23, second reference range 8.81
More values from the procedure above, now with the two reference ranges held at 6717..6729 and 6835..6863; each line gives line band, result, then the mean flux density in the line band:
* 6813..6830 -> -0.09 mag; 9.57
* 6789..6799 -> -0.03 mag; 9.11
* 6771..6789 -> -0.03 mag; 9.04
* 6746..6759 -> 0.05 mag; 8.47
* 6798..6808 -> 0.00 mag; 8.85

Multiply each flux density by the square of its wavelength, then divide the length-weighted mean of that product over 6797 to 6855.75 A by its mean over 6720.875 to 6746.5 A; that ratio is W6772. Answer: 1.0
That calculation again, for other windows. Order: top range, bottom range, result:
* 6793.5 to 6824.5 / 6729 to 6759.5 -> 1.07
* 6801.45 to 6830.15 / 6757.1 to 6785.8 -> 1.05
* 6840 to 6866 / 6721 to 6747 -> 1.02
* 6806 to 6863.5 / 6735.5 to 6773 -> 1.05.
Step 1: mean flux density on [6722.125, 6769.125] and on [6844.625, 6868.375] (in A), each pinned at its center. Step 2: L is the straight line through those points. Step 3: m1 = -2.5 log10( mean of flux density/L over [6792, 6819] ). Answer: -0.03 mag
